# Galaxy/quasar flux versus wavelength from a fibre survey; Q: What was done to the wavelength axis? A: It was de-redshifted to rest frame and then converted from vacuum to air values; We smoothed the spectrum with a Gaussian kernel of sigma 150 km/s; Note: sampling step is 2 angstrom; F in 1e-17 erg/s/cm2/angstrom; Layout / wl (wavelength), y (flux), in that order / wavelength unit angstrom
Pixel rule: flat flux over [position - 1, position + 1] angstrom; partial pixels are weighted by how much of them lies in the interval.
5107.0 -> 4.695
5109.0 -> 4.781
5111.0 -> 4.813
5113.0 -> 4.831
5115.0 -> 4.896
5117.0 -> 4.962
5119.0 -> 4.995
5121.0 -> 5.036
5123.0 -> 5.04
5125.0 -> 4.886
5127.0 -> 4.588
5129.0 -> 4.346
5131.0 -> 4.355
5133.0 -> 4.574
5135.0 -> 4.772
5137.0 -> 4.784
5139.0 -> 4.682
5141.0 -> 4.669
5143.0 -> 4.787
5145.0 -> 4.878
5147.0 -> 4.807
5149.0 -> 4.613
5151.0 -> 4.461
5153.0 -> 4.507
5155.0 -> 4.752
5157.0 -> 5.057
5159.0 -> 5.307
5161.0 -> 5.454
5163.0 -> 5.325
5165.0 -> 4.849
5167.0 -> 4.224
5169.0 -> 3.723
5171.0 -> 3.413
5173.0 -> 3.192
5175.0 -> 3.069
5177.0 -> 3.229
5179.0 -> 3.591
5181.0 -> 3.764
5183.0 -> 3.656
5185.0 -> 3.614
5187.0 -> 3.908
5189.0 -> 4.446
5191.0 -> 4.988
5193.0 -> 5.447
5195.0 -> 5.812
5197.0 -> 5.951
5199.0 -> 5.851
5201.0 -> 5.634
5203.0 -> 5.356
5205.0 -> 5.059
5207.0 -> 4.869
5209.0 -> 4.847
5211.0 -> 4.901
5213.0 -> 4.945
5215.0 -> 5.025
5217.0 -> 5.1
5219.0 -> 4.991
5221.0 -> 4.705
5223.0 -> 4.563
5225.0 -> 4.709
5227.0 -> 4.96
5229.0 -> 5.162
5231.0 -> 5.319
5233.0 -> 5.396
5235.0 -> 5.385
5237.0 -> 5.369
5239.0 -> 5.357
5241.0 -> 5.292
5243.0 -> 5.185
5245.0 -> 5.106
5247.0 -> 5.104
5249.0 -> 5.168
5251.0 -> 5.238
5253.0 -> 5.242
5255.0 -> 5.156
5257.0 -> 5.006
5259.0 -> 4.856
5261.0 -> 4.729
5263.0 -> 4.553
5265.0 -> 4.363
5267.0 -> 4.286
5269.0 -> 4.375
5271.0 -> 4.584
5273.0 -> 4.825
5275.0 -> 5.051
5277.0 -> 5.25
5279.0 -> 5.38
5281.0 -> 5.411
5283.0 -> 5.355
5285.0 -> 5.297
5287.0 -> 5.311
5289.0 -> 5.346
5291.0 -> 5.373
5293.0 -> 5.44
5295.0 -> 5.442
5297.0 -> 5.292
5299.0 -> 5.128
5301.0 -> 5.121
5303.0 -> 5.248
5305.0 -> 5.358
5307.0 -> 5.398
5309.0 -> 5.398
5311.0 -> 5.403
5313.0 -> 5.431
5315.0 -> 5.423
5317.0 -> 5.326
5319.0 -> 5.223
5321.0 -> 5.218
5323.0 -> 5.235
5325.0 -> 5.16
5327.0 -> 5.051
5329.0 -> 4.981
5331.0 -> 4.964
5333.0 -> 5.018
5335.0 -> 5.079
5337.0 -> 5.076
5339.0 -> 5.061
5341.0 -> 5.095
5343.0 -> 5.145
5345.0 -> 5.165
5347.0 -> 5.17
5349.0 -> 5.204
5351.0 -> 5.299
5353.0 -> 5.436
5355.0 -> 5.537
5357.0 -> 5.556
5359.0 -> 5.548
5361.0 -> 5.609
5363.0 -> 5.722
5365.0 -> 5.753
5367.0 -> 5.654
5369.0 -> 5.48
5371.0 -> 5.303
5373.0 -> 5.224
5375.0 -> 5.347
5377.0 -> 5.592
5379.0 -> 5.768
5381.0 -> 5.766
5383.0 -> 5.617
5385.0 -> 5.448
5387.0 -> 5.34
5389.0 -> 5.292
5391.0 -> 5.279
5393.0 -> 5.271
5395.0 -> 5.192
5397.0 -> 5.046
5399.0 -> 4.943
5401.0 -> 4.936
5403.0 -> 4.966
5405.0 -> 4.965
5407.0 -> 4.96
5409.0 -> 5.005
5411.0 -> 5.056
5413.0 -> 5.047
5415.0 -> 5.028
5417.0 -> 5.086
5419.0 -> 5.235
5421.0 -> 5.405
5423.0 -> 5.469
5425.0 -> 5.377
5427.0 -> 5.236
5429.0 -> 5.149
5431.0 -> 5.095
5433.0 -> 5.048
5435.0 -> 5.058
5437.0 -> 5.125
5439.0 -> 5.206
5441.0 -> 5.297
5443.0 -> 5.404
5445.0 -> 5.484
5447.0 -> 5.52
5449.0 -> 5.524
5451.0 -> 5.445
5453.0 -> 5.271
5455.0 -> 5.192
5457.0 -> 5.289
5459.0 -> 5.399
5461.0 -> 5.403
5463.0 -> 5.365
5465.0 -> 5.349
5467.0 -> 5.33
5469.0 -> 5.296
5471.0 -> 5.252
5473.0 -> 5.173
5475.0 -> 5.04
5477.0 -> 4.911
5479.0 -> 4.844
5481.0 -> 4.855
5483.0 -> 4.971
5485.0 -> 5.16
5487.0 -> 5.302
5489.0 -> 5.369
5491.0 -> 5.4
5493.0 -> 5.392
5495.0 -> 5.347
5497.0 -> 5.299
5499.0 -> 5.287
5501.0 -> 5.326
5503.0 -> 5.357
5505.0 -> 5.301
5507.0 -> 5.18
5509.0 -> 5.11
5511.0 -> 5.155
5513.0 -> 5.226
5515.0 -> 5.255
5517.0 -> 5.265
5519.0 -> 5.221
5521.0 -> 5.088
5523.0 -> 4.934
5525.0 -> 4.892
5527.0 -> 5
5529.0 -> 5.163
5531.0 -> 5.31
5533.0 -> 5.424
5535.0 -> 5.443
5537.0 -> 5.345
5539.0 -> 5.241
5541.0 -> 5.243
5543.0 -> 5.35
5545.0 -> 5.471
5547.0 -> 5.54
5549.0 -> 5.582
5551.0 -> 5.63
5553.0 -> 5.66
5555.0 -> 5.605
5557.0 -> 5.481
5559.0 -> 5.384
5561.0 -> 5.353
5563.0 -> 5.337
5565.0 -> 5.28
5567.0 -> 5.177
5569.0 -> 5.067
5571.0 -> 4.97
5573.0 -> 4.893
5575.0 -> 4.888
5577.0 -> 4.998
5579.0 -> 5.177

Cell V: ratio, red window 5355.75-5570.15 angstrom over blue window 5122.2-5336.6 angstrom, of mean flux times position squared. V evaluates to 1.2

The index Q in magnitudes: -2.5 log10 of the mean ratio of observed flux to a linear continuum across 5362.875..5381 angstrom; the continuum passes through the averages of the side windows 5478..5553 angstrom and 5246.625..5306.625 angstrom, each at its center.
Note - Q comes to -0.08 mag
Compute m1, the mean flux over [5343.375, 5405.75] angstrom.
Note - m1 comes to 5.37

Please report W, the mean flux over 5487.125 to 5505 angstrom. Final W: 5.34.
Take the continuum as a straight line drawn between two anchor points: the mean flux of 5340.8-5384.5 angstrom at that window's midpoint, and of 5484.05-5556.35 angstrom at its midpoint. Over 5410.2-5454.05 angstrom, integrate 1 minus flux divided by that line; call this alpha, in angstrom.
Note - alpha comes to 1.1 angstrom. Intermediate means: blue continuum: 5.46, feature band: 5.25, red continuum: 5.3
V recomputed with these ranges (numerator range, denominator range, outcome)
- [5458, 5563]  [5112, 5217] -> 1.29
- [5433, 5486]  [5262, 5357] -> 1.07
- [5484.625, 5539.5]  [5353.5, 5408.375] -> 1.02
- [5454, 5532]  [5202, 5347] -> 1.10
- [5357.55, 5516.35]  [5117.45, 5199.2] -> 1.29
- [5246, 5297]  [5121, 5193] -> 1.19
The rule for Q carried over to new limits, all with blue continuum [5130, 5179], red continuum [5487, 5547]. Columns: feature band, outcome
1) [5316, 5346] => -0.06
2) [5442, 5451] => -0.08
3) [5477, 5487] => 0.04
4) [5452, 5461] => -0.04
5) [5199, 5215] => -0.12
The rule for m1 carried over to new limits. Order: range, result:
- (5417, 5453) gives 5.29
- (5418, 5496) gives 5.26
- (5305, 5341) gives 5.2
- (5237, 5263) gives 5.11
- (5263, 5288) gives 4.94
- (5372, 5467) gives 5.27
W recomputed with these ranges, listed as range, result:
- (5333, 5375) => 5.35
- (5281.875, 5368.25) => 5.3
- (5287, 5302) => 5.31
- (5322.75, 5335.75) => 5.06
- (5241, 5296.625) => 5.06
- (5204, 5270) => 4.98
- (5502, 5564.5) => 5.31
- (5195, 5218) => 5.26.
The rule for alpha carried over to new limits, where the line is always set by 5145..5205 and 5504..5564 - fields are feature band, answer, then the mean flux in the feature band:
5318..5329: -0.6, 5.16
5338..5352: -0.7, 5.16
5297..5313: -1.5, 5.3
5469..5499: 0.2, 5.17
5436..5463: -1.2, 5.35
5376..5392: -1.7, 5.51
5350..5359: -1.0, 5.47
